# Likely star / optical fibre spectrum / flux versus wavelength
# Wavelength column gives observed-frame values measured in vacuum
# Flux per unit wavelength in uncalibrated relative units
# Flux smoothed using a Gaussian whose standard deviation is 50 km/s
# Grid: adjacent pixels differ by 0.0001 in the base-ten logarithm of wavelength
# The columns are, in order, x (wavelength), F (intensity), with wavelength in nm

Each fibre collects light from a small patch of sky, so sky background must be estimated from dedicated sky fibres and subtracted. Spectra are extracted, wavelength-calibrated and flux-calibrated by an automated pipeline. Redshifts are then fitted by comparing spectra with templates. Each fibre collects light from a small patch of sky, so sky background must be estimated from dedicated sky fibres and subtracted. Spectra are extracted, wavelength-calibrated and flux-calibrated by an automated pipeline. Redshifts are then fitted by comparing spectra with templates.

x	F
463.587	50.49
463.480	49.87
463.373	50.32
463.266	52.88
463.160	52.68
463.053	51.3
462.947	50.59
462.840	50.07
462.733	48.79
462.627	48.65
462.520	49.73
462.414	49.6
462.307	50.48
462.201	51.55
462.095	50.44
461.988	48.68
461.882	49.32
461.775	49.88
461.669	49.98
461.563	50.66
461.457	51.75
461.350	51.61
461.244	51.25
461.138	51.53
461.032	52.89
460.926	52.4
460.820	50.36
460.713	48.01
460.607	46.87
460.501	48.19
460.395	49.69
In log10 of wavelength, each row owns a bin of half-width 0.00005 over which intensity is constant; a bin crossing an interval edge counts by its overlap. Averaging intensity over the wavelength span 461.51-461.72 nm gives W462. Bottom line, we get 50.4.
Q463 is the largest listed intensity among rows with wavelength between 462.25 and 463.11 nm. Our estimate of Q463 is 51.3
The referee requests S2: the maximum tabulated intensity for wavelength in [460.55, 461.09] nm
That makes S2 52.89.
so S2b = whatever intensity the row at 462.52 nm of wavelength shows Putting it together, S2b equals 49.73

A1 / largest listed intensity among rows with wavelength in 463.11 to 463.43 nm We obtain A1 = 52.88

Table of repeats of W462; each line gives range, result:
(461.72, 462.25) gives 49.9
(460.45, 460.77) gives 47.6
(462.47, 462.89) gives 49.3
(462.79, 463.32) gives 51.5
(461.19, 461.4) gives 51.5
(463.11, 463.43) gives 51.9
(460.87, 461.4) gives 52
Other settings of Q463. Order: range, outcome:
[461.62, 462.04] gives 49.98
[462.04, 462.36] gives 51.55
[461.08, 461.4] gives 51.61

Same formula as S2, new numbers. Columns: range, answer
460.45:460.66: 48.19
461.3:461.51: 51.75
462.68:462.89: 50.07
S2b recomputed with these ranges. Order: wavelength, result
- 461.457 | 51.75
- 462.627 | 48.65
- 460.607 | 46.87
